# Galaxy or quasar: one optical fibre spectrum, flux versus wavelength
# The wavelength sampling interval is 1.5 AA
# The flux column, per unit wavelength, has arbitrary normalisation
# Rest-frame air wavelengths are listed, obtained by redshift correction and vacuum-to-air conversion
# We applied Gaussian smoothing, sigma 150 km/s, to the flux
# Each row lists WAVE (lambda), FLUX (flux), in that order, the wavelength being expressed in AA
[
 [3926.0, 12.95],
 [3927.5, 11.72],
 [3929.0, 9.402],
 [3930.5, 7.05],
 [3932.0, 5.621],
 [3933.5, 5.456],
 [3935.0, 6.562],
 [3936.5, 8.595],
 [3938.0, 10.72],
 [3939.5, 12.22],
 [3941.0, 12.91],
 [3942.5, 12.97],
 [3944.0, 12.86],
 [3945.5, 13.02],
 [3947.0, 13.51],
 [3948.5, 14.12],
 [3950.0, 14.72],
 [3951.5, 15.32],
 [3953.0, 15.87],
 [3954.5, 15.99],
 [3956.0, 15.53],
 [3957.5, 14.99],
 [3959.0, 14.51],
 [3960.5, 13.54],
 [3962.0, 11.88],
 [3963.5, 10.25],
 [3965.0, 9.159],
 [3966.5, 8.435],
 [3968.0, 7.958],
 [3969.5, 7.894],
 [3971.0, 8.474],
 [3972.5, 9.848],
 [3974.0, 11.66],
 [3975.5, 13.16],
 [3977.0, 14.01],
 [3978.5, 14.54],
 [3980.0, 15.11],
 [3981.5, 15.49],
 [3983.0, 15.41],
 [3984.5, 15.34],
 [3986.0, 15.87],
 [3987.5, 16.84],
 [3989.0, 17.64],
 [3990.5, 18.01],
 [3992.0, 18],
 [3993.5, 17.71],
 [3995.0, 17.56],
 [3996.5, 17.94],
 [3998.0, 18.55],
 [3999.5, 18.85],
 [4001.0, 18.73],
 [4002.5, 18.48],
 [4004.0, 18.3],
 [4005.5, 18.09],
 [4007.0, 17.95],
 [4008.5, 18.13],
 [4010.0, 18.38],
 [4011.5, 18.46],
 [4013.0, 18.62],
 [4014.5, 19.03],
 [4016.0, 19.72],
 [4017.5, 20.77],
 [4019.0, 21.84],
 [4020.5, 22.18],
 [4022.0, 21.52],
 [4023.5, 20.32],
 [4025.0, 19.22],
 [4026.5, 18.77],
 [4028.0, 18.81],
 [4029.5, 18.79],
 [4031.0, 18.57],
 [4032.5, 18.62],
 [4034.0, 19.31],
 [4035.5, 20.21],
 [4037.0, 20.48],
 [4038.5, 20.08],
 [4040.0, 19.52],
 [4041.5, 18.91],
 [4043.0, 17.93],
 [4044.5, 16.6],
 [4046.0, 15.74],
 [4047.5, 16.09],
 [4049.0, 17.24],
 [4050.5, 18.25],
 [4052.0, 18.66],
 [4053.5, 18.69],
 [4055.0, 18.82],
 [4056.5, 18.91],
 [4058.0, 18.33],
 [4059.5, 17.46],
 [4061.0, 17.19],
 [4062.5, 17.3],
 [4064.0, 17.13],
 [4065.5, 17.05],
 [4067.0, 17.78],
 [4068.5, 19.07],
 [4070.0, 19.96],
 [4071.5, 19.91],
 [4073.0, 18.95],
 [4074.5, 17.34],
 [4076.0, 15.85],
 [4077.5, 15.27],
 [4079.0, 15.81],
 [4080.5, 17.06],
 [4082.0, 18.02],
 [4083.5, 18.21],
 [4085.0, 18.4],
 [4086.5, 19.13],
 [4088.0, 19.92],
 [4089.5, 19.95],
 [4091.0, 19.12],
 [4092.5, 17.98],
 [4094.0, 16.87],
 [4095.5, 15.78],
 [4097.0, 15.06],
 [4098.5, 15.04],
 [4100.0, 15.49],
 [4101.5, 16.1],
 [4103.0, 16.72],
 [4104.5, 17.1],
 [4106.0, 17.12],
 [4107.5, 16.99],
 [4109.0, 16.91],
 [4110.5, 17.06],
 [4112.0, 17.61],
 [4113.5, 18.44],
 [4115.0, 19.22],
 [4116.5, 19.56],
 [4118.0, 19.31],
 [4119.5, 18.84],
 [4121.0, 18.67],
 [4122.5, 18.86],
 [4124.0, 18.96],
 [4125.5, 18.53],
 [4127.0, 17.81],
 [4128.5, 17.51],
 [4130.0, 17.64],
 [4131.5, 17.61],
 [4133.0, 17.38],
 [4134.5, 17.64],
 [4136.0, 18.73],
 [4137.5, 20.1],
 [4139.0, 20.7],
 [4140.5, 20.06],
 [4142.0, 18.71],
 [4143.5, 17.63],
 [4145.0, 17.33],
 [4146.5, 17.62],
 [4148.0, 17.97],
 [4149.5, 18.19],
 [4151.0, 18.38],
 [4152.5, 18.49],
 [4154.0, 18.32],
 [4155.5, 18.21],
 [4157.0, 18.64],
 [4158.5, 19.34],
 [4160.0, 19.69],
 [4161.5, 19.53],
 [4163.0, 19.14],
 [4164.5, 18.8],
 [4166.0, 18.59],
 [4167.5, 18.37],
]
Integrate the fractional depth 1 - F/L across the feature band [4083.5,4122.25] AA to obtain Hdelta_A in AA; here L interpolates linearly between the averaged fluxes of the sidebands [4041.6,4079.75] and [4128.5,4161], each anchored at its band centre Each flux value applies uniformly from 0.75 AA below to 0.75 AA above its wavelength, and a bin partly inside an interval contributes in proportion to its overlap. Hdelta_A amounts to 0.8 AA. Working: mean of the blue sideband 17.7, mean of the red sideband 18.5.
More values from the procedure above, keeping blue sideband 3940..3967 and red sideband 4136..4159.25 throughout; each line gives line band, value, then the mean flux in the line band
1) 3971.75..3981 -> 0.6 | 13.1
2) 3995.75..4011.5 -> -3.9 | 18.3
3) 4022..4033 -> -2.7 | 19.2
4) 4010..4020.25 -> -3.2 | 19.8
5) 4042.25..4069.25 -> -2.6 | 17.7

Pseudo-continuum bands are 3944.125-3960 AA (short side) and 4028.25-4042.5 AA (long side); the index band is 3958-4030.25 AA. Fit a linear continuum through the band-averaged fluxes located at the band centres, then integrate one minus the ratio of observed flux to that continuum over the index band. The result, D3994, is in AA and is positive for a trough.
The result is 4.0 AA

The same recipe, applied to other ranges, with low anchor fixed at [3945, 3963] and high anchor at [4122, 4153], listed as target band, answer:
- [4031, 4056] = -3.27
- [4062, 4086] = -1.03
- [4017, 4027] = -3.06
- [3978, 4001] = -2.71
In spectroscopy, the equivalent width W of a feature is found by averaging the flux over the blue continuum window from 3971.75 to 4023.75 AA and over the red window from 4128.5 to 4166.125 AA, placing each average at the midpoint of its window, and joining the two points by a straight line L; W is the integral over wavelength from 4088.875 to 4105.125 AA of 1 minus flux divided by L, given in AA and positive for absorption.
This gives 1.2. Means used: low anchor 17.5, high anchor 18.6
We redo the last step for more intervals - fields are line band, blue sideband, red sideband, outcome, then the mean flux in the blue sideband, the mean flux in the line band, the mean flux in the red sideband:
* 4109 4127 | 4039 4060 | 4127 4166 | -0.2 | 18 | 18.5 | 18.5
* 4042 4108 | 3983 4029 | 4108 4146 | 3.4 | 18.6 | 17.5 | 18.4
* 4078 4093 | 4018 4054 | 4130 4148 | 0.3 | 19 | 18.3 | 18.4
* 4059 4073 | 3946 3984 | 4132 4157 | -1.9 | 12.9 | 18.2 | 18.5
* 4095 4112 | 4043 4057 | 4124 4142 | 1.7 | 17.7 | 16.4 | 18.5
